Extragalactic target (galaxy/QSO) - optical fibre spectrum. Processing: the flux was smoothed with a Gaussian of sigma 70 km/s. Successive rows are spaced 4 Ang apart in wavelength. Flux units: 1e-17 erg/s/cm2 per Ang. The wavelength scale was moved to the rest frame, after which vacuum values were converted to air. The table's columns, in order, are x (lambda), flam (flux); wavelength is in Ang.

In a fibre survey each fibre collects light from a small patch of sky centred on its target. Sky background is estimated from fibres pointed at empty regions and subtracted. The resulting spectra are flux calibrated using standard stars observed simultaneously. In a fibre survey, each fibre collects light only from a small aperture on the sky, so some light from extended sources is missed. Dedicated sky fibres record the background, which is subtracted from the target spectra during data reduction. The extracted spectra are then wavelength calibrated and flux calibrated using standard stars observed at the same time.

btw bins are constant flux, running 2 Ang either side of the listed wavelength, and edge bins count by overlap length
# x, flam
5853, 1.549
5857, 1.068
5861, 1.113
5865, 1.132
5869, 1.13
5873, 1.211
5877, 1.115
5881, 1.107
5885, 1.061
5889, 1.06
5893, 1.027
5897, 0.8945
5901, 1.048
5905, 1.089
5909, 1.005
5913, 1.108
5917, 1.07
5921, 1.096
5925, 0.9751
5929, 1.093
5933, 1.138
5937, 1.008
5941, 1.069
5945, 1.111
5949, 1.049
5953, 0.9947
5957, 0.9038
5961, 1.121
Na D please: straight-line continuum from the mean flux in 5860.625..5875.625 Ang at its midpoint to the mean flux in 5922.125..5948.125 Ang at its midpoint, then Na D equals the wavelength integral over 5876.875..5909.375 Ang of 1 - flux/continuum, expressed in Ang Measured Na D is 2.2 Ang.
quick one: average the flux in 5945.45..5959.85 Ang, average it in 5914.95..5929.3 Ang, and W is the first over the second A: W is 1.0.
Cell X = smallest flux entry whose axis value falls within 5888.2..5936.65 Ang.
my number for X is 0.8945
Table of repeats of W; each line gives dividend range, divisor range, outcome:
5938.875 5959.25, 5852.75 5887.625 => 0.90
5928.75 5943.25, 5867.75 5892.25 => 0.97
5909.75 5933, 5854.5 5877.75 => 0.94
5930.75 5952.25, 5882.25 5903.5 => 1.05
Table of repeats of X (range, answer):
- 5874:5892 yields 1.06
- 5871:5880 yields 1.115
